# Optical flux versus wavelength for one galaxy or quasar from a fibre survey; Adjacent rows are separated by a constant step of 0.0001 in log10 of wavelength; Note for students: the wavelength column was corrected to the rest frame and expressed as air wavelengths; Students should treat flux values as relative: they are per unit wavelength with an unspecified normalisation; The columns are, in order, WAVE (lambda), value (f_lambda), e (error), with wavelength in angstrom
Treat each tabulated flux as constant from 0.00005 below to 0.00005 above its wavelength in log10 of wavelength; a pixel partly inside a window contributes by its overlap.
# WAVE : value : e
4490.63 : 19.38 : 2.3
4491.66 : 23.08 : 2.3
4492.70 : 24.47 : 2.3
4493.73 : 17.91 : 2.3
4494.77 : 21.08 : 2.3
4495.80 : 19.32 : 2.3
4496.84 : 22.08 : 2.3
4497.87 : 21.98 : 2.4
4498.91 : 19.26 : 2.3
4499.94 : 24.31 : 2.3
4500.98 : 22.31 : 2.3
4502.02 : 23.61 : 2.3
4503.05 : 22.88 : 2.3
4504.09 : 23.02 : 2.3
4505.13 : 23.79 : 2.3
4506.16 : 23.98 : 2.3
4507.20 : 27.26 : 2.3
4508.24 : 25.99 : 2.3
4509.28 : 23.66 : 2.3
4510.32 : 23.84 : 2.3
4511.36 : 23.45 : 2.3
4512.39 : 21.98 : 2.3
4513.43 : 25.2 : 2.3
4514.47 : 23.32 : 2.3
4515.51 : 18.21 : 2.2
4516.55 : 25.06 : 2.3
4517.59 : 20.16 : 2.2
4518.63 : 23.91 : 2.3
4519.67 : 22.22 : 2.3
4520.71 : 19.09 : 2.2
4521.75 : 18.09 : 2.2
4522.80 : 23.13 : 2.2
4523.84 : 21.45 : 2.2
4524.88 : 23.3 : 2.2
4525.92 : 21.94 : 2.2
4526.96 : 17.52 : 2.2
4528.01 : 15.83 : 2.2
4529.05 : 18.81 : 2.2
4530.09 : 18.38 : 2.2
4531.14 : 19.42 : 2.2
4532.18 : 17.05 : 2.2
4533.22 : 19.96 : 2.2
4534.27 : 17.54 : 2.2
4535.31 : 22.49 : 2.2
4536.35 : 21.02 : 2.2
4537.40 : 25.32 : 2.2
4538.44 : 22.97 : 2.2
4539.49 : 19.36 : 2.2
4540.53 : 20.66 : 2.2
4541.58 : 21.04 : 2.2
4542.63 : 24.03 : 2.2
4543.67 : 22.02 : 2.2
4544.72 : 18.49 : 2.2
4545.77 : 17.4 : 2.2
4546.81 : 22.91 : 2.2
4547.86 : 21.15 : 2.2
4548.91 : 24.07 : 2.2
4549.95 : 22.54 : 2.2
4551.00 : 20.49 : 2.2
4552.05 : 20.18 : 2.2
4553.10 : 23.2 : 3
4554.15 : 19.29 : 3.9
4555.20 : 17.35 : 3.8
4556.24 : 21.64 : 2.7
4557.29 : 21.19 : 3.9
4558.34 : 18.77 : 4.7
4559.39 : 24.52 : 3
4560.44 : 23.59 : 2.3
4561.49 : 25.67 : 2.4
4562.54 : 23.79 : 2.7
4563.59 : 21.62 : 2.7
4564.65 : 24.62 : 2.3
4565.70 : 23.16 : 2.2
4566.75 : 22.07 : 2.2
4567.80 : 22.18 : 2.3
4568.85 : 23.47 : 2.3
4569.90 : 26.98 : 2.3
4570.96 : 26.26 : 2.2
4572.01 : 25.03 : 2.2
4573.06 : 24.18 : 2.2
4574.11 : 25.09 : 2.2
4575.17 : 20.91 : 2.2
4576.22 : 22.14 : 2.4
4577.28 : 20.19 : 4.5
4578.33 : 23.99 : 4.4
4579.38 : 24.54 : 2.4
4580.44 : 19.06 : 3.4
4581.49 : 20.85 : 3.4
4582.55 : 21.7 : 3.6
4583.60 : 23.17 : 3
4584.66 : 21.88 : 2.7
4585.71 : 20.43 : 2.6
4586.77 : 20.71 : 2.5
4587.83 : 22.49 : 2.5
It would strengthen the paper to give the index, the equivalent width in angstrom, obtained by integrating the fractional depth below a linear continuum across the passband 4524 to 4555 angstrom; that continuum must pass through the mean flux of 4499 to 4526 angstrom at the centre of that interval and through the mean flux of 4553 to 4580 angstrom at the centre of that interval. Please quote 3.1 angstrom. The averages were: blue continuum 22.9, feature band 20.6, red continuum 22.9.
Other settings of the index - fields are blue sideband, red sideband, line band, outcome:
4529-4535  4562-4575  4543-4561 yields 0.33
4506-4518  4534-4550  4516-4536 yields 2.04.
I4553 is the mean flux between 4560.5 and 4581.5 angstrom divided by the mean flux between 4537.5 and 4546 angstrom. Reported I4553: 1.11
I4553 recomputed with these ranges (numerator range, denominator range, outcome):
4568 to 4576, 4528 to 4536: 1.29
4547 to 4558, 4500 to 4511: 0.88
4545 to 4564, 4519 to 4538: 1.07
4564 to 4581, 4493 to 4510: 1.03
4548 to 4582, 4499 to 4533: 1.03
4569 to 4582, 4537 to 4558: 1.10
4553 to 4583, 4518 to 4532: 1.12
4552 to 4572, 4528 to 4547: 1.12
